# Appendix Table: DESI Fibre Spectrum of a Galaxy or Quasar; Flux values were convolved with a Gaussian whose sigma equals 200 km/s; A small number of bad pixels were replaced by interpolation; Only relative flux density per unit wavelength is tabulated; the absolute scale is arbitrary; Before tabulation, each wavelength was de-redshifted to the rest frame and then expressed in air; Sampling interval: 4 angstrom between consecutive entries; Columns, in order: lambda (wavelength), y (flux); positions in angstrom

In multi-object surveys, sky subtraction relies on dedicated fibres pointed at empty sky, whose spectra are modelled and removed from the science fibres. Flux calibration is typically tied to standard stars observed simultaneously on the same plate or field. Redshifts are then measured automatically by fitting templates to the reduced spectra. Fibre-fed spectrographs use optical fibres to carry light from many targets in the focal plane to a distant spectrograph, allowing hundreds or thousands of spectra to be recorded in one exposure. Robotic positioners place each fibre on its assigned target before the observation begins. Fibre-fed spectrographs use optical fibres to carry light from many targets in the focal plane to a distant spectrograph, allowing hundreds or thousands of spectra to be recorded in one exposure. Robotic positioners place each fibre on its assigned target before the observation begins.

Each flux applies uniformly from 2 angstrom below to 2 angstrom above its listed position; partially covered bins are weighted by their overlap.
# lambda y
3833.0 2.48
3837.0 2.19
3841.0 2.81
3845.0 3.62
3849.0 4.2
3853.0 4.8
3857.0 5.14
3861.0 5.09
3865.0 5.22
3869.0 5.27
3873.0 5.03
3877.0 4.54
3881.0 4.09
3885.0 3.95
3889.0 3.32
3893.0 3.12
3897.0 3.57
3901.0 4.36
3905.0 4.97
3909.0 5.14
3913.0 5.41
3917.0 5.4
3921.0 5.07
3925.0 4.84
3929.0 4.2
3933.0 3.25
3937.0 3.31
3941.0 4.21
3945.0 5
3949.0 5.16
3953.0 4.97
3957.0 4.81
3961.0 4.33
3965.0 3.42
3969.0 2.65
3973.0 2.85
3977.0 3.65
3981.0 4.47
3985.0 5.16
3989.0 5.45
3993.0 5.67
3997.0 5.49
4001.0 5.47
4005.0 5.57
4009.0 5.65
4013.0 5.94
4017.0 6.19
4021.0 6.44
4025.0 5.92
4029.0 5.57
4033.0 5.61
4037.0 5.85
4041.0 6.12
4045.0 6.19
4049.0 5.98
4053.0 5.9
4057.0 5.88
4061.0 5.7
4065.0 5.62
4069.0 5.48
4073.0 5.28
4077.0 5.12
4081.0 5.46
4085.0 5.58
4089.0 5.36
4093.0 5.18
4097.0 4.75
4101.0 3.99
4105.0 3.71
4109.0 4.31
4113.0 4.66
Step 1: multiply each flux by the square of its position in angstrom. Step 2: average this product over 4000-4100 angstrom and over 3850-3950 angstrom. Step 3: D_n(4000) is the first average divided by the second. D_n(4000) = 1.3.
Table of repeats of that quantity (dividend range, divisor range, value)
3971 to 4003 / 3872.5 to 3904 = 1.26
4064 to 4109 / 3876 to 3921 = 1.25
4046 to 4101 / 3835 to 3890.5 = 1.43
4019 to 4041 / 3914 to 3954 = 1.36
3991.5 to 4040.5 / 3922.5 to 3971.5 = 1.44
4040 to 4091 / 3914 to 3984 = 1.41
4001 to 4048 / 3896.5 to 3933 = 1.32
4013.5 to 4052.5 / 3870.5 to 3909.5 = 1.54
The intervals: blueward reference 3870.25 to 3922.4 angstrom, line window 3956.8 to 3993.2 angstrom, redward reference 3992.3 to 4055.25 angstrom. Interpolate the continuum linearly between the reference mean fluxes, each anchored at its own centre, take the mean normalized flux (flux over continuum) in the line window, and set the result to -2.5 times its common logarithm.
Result 0.27 mag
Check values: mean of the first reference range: 4.46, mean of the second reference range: 5.85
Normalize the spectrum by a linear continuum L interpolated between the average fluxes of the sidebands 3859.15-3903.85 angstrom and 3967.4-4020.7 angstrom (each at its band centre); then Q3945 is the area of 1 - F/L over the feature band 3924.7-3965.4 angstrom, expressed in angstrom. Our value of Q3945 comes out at 3.3 angstrom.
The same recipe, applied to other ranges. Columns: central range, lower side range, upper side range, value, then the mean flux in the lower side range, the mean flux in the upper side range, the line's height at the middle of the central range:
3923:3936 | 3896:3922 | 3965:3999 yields 1.94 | 4.89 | 4.36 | 4.74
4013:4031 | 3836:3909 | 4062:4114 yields -4.80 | 4.24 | 4.98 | 4.75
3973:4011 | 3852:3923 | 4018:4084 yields 2.20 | 4.64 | 5.76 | 5.36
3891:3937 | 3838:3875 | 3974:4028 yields 4.15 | 4.51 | 5.42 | 4.87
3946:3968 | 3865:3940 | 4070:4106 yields 0.46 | 4.4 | 4.99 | 4.57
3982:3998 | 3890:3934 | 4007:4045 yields 0.29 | 4.49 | 5.94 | 5.48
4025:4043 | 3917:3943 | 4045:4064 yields -0.60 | 4.24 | 5.89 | 5.62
